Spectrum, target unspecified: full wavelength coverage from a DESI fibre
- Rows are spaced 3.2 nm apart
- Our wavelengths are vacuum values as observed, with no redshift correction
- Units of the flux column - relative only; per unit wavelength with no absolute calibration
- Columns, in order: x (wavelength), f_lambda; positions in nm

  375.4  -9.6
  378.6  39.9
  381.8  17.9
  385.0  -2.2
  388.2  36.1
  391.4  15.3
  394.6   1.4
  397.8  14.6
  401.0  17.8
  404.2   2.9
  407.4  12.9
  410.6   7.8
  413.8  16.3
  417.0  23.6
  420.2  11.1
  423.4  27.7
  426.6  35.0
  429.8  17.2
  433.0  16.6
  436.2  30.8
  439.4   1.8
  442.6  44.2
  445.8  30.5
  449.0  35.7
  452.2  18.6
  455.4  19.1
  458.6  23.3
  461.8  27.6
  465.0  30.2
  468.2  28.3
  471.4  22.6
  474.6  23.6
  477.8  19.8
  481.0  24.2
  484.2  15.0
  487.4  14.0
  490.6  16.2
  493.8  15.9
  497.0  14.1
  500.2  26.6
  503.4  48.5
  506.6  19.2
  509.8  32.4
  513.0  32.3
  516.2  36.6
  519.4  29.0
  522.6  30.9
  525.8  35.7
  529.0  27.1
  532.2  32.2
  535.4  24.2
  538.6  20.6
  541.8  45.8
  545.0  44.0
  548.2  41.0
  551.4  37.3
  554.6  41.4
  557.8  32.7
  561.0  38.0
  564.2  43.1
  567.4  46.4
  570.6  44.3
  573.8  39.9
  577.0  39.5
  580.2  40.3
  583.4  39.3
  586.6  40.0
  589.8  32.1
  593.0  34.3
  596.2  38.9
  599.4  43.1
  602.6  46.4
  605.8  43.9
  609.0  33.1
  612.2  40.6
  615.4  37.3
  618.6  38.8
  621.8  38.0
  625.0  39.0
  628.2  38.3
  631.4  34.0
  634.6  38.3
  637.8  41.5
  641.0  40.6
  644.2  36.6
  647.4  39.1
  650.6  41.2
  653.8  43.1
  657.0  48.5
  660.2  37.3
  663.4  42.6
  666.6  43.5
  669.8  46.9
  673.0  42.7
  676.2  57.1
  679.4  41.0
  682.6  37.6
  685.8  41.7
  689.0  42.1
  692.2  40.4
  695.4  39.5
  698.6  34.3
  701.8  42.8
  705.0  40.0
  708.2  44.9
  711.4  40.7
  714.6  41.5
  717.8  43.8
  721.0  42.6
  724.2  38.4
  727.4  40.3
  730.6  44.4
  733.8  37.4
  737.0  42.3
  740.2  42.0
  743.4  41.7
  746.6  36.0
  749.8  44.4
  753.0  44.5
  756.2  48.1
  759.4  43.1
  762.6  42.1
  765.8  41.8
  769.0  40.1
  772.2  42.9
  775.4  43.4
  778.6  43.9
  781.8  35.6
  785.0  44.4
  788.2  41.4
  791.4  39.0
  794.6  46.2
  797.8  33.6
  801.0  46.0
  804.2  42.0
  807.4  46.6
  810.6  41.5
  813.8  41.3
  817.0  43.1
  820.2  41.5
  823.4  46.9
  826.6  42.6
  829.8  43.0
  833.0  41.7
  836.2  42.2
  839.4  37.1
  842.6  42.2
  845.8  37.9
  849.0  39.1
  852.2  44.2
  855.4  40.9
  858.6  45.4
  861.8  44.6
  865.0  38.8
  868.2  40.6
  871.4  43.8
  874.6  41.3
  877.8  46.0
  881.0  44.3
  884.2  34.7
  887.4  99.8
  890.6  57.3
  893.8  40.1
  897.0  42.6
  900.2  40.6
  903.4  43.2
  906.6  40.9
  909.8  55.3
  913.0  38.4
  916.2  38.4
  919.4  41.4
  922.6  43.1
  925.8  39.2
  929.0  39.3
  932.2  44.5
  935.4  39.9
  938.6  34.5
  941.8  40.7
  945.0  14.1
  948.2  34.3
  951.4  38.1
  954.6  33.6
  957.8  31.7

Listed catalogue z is 0.353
